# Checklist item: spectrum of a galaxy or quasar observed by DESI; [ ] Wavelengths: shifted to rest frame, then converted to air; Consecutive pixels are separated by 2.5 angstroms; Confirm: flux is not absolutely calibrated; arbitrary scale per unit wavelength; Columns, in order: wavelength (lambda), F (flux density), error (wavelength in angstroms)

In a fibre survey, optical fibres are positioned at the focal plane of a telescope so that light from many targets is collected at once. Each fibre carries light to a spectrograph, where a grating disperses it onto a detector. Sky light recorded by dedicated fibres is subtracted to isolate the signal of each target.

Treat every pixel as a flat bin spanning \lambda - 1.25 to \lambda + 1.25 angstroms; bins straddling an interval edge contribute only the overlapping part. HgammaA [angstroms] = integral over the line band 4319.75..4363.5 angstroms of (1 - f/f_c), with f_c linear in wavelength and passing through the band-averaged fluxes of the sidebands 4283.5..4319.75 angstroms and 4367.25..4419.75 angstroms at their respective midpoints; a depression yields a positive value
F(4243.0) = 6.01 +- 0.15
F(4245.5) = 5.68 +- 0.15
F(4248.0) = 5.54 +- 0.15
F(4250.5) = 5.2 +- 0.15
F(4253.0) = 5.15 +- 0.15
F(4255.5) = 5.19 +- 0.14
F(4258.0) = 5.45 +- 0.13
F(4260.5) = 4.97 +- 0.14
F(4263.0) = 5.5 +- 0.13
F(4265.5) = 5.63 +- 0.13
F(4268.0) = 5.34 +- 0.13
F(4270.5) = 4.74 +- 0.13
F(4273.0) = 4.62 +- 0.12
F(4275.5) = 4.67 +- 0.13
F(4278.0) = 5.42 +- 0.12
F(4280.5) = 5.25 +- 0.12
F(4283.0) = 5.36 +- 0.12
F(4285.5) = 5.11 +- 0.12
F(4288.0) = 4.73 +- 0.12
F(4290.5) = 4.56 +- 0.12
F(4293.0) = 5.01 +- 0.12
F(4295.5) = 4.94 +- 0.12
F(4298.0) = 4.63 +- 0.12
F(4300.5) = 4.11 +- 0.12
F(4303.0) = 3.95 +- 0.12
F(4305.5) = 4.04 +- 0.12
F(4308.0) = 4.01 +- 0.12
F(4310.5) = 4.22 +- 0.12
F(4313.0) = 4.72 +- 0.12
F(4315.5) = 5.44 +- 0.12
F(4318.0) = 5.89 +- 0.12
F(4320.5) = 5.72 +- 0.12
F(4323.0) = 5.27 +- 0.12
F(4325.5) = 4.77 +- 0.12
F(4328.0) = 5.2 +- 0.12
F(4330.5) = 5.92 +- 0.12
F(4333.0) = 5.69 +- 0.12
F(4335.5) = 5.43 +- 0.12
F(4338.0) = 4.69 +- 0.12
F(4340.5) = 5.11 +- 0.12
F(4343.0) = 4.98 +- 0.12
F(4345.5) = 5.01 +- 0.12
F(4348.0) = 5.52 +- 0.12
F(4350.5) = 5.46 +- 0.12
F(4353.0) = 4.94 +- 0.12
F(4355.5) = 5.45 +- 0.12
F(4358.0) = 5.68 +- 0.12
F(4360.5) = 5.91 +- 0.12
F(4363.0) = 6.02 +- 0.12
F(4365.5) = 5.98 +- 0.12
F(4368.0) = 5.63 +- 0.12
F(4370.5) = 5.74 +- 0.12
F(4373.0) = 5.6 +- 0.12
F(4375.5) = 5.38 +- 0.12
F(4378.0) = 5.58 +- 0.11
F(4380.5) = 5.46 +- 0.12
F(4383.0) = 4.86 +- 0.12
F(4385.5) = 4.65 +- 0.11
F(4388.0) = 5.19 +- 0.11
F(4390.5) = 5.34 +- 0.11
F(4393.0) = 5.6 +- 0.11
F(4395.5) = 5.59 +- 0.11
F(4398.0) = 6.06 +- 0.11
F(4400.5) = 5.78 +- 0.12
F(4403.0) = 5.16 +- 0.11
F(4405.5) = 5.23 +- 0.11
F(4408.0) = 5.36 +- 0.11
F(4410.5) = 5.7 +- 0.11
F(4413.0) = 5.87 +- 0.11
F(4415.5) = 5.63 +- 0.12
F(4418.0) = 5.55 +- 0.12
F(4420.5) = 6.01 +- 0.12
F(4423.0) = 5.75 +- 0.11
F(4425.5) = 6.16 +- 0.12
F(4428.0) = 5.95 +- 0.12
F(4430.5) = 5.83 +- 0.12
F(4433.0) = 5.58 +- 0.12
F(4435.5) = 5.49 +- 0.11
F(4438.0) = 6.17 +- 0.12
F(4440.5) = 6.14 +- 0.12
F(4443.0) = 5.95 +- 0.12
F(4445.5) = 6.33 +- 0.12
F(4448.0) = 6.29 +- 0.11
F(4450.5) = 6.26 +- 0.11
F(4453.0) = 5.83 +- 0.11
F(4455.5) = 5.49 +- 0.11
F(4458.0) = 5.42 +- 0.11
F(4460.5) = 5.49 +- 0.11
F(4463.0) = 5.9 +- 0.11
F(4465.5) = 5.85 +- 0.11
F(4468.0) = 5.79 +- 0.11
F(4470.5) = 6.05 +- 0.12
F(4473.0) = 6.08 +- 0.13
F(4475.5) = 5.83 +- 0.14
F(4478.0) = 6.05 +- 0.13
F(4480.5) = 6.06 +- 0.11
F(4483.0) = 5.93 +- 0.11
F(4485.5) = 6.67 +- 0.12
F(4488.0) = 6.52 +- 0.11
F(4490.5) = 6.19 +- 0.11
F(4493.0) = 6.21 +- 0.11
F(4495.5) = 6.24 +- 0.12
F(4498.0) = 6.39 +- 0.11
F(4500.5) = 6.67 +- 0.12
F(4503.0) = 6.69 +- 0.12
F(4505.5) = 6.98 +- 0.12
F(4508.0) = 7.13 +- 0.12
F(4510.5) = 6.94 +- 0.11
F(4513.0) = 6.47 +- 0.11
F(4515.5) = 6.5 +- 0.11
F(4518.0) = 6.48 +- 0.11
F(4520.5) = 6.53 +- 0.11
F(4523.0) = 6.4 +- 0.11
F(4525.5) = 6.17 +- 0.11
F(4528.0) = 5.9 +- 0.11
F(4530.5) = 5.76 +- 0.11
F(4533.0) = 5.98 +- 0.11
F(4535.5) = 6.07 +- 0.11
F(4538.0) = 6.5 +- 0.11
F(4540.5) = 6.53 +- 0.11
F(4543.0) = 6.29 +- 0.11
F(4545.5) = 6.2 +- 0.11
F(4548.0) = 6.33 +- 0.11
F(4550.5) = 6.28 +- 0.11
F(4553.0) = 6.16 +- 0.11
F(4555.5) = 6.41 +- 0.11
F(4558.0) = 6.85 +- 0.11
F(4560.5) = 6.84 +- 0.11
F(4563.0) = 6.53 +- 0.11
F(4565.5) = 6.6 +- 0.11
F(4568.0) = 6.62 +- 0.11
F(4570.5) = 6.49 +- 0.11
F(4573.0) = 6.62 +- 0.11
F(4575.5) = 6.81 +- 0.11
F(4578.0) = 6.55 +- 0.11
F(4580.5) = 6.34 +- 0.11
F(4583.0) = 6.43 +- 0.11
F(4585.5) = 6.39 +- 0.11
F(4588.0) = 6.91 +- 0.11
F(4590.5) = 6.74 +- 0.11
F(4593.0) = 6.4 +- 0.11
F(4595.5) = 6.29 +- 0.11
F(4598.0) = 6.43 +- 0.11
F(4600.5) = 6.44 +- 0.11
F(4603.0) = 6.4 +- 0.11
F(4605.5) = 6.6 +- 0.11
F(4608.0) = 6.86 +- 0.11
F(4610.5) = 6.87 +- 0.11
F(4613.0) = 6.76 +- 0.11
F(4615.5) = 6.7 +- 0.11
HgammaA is -2.8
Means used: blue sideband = 4.7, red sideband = 5.48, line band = 5.36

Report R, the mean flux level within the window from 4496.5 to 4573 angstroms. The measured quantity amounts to 6.46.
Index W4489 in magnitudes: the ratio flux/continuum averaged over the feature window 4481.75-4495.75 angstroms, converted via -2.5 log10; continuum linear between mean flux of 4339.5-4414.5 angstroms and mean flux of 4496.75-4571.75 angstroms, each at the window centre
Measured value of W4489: -0.02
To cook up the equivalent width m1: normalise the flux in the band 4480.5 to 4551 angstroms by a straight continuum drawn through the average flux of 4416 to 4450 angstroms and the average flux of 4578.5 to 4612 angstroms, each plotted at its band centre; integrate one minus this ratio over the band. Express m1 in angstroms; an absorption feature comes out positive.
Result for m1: -1.6 angstroms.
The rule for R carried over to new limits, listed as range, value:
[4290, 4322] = 4.72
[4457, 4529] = 6.26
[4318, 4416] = 5.44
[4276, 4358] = 5.02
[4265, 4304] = 4.87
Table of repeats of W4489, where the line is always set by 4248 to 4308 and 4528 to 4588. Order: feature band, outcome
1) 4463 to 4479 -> 0.00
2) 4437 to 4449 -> -0.07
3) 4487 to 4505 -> -0.06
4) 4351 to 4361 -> -0.02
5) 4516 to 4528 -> -0.02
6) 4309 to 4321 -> 0.00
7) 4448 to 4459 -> 0.01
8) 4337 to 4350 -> 0.04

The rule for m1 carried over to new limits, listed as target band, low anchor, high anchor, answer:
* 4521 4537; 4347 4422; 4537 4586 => 0.60 angstroms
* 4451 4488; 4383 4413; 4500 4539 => 0.65 angstroms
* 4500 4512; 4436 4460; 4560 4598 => -1.28 angstroms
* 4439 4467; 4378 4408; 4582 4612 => -0.93 angstroms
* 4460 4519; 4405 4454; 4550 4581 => -1.27 angstroms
